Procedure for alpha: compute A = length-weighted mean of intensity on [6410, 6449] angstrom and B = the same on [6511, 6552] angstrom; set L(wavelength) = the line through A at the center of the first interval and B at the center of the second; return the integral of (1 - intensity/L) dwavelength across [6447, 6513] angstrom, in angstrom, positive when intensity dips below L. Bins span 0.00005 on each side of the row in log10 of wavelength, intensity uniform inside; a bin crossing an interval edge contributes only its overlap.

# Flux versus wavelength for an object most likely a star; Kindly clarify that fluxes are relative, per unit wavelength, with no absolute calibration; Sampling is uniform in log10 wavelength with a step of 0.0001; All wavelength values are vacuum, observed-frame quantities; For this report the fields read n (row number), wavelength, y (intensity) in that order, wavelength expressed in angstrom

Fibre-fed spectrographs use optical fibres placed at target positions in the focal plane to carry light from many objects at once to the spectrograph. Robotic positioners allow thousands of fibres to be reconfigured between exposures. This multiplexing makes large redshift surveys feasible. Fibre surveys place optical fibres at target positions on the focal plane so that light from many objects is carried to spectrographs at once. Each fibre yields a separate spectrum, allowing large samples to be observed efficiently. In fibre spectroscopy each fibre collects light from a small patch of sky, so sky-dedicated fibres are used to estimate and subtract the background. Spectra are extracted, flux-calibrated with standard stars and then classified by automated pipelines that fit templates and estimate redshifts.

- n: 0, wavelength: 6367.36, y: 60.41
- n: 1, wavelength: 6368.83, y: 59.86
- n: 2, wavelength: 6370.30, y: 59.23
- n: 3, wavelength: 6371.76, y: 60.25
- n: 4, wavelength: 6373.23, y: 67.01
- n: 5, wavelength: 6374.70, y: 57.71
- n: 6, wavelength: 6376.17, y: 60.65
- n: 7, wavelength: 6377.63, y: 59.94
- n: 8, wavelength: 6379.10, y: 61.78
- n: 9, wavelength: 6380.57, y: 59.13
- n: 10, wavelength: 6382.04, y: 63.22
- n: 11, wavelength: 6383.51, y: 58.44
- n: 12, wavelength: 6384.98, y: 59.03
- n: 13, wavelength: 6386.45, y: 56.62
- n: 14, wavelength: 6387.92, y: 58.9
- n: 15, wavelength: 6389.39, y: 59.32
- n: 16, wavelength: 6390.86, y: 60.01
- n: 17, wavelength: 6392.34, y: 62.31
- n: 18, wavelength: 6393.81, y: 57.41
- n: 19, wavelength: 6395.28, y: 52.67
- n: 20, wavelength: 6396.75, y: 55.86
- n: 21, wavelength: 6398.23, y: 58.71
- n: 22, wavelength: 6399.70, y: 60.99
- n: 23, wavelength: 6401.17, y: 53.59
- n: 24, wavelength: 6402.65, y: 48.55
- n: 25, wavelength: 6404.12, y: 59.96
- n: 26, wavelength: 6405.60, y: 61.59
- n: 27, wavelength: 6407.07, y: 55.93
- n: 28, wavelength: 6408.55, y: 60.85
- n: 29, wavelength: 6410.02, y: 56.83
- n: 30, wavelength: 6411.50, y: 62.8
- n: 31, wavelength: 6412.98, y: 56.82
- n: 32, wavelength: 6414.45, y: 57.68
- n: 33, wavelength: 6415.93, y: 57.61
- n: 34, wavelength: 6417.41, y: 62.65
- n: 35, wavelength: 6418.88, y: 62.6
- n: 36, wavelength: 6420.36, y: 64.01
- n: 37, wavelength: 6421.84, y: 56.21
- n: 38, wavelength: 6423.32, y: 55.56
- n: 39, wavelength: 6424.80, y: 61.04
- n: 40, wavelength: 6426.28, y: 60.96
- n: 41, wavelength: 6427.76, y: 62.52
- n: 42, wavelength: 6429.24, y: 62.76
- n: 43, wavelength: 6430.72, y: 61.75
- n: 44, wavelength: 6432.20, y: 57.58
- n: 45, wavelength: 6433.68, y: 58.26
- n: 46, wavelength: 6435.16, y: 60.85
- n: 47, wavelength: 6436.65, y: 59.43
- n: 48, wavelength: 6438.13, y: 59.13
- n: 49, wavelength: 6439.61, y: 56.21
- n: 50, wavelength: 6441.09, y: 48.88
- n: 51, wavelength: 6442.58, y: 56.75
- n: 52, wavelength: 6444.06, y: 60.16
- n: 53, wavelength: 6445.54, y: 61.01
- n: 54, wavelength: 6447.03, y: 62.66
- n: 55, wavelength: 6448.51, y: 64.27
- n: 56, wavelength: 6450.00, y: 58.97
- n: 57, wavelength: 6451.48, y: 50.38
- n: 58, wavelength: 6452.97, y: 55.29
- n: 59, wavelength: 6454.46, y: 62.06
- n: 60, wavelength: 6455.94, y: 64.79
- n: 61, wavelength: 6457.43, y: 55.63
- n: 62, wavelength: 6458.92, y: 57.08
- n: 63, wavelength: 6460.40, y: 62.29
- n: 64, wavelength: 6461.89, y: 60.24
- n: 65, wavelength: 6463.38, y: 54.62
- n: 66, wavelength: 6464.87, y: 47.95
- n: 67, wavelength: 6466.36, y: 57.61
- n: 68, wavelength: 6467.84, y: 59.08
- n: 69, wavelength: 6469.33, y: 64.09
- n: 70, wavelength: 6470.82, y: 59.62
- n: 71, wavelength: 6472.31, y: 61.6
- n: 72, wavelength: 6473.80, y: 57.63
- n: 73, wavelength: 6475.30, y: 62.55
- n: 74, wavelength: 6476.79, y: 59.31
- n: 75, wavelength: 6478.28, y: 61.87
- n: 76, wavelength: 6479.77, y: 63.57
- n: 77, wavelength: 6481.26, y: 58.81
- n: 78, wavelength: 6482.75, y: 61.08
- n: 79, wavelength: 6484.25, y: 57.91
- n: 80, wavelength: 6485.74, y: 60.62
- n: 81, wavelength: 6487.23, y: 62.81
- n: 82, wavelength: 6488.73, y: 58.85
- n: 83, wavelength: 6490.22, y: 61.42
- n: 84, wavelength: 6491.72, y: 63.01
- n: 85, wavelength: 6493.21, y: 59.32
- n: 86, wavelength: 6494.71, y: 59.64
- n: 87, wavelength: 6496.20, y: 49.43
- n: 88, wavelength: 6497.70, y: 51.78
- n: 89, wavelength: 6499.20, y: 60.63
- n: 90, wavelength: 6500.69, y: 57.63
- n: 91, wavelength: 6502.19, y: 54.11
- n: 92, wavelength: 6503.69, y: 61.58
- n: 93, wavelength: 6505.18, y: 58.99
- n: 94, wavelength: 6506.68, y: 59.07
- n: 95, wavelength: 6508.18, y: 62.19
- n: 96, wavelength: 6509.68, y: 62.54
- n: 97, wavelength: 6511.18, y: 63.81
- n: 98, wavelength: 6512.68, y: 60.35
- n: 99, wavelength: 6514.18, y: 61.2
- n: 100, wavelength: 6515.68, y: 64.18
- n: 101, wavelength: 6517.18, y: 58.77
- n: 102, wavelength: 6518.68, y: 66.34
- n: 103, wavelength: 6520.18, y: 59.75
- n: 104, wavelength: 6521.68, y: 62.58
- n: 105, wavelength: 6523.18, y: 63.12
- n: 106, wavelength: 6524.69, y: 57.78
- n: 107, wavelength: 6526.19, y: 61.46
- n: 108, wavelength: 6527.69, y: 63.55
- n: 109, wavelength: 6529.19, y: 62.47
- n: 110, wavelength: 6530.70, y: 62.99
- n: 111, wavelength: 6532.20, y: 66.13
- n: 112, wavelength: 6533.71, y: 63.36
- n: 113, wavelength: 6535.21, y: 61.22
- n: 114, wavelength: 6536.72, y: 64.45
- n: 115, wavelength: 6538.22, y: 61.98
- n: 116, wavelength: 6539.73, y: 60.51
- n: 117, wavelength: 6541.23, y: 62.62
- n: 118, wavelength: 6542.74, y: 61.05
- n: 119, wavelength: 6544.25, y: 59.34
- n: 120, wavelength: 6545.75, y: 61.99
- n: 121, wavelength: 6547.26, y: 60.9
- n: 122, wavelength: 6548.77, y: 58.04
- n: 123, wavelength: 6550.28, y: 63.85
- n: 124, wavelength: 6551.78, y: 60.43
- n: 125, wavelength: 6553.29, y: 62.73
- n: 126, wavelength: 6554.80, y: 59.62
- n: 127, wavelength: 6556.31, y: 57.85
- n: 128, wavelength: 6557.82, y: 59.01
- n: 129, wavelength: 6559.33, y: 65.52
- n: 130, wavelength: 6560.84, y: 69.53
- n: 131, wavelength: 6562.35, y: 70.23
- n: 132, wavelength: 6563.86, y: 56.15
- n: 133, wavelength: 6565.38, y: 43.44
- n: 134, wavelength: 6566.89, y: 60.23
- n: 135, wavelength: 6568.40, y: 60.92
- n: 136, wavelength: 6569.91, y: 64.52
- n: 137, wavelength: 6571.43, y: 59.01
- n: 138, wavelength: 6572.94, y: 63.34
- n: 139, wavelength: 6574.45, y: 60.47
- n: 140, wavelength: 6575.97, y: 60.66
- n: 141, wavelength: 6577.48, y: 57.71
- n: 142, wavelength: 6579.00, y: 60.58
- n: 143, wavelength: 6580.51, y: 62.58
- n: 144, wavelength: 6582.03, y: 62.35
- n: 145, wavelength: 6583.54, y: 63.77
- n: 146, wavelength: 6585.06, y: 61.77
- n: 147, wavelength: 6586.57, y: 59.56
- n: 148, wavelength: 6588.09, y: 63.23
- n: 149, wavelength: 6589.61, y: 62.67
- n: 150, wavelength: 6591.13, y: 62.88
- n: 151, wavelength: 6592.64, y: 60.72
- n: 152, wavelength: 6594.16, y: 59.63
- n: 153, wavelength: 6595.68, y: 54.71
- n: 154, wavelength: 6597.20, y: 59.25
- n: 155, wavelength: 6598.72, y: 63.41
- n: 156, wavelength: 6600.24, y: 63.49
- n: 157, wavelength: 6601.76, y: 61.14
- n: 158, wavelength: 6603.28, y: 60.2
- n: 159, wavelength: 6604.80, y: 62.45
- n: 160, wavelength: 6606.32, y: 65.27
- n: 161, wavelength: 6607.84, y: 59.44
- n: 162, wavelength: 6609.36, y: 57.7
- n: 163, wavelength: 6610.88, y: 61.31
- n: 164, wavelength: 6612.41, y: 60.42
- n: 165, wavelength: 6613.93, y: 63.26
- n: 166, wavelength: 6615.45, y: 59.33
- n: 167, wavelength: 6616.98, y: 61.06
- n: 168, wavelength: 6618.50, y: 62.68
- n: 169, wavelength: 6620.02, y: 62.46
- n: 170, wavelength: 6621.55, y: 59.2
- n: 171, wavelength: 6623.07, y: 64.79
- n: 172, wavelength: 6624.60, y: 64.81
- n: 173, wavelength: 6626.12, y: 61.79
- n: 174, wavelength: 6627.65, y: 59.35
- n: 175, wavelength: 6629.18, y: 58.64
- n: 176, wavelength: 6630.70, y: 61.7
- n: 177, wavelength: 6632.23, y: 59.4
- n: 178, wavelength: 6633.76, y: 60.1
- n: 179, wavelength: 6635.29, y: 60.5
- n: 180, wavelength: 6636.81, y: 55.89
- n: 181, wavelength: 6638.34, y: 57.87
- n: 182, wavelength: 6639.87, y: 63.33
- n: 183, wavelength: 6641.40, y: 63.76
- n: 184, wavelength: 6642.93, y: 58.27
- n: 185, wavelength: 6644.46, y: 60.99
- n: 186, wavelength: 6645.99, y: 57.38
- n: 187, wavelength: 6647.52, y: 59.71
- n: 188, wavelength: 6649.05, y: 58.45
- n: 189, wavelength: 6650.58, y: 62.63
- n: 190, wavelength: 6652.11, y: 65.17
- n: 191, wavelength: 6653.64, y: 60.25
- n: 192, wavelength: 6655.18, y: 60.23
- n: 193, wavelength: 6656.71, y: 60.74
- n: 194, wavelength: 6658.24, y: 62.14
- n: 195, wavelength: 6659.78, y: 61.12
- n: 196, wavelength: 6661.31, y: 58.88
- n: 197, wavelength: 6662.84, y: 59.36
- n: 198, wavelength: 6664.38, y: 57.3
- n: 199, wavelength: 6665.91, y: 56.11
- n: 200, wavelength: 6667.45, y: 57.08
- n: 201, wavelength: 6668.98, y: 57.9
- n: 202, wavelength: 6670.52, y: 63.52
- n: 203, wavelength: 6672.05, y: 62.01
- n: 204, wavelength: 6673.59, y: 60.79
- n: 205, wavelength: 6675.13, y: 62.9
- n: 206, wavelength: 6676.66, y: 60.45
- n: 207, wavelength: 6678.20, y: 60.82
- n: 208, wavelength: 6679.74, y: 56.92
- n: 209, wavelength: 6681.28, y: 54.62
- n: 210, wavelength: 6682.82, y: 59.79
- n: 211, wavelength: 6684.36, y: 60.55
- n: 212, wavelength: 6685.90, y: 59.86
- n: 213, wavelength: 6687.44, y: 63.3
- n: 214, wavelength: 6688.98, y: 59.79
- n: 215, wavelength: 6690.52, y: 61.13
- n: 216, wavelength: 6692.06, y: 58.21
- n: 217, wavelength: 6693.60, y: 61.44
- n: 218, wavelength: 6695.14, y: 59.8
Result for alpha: 1.6 angstrom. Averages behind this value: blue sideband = 59.5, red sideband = 61.9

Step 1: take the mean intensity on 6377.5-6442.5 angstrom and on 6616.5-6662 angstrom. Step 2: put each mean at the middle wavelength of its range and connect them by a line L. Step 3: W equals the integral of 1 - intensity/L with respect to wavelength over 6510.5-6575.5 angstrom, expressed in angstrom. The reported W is -1.8 angstrom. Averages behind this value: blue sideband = 58.8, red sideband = 60.8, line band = 61.5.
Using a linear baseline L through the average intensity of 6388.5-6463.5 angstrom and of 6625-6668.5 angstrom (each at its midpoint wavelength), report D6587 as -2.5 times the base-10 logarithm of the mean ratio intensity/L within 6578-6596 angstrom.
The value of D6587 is -0.03 mag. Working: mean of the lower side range 58.8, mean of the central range 61.3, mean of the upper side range 60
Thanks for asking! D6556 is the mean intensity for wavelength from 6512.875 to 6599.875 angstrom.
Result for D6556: 61.4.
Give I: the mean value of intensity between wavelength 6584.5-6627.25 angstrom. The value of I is 61.4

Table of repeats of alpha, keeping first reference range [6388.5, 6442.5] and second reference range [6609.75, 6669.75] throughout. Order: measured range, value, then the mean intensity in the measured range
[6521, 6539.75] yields -0.9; 62.5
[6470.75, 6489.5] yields -0.4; 60.5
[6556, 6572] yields -0.2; 60.7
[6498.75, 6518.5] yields -0.4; 60.6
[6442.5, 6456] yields -0.2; 59.5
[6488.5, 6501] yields 0.3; 58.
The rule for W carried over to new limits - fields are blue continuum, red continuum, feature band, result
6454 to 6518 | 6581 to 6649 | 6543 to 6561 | -0.3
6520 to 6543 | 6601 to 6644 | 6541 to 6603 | 0.7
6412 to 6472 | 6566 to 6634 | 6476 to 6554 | -1.1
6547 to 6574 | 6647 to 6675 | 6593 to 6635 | -0.3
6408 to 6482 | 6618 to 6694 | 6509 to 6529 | -0.8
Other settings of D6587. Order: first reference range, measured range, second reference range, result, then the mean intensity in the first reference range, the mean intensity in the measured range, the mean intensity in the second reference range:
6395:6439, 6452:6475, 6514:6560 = 0.03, 58.9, 58.6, 61.8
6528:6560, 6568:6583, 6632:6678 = 0.00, 61.7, 61.3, 60.2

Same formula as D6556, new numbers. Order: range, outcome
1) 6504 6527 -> 61.5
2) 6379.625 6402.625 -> 58.1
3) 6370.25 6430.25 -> 59.3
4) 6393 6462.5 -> 58.7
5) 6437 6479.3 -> 58.7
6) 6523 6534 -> 62.5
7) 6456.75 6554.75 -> 60.4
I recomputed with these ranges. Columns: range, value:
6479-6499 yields 59.1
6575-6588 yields 61.2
